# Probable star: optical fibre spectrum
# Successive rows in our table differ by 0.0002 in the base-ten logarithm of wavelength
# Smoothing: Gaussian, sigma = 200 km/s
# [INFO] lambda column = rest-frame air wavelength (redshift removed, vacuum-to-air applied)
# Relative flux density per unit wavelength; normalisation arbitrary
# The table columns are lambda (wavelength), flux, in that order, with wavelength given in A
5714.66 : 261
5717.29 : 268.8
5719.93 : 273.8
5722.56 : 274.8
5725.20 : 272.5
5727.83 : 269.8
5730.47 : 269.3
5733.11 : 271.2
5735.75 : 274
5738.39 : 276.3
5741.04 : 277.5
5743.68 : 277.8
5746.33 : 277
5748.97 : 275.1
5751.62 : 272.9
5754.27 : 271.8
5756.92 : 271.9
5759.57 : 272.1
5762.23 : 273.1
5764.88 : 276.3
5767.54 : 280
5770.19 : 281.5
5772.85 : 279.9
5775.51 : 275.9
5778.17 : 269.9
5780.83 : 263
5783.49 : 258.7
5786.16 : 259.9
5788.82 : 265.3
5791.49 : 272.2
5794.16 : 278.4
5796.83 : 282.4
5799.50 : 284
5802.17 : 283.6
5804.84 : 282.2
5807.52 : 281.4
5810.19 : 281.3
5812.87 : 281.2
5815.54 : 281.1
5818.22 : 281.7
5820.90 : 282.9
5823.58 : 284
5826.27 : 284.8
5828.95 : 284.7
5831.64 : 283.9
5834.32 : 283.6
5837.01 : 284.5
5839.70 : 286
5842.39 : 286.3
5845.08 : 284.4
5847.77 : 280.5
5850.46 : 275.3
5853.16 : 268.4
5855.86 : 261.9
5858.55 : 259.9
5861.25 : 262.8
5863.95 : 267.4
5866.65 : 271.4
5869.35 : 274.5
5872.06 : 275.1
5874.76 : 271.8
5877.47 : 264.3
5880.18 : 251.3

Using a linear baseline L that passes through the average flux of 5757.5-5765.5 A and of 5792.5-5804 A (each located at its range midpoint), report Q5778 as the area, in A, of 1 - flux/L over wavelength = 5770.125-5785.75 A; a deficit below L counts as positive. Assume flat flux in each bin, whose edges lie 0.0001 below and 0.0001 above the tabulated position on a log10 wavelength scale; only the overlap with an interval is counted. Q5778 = 0.4 A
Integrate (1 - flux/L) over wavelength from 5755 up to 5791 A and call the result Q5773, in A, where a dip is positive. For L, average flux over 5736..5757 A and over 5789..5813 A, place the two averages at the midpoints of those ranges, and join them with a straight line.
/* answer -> 0.8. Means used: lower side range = 275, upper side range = 280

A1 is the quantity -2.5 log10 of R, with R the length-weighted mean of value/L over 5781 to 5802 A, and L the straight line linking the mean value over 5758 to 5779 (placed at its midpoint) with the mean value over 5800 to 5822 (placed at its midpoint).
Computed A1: 0.03 mag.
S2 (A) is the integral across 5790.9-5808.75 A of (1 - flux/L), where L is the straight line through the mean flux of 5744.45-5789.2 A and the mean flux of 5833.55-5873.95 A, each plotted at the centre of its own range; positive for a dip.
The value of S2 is -0.5 A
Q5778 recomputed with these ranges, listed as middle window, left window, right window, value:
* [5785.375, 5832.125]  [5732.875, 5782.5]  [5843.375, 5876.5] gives -1.2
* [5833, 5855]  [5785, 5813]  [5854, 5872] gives -0.9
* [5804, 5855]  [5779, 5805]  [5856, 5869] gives -2.4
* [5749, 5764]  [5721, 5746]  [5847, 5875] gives 0.0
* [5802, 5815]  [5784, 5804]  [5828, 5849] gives -0.2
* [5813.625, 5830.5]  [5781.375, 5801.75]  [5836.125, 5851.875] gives -0.3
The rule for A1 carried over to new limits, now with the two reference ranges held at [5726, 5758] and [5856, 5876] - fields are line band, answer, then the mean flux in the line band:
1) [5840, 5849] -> -0.057 mag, 284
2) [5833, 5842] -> -0.058 mag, 285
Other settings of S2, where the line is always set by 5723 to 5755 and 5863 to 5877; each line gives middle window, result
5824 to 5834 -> -0.4 A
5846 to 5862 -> 0.2 A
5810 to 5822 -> -0.4 A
